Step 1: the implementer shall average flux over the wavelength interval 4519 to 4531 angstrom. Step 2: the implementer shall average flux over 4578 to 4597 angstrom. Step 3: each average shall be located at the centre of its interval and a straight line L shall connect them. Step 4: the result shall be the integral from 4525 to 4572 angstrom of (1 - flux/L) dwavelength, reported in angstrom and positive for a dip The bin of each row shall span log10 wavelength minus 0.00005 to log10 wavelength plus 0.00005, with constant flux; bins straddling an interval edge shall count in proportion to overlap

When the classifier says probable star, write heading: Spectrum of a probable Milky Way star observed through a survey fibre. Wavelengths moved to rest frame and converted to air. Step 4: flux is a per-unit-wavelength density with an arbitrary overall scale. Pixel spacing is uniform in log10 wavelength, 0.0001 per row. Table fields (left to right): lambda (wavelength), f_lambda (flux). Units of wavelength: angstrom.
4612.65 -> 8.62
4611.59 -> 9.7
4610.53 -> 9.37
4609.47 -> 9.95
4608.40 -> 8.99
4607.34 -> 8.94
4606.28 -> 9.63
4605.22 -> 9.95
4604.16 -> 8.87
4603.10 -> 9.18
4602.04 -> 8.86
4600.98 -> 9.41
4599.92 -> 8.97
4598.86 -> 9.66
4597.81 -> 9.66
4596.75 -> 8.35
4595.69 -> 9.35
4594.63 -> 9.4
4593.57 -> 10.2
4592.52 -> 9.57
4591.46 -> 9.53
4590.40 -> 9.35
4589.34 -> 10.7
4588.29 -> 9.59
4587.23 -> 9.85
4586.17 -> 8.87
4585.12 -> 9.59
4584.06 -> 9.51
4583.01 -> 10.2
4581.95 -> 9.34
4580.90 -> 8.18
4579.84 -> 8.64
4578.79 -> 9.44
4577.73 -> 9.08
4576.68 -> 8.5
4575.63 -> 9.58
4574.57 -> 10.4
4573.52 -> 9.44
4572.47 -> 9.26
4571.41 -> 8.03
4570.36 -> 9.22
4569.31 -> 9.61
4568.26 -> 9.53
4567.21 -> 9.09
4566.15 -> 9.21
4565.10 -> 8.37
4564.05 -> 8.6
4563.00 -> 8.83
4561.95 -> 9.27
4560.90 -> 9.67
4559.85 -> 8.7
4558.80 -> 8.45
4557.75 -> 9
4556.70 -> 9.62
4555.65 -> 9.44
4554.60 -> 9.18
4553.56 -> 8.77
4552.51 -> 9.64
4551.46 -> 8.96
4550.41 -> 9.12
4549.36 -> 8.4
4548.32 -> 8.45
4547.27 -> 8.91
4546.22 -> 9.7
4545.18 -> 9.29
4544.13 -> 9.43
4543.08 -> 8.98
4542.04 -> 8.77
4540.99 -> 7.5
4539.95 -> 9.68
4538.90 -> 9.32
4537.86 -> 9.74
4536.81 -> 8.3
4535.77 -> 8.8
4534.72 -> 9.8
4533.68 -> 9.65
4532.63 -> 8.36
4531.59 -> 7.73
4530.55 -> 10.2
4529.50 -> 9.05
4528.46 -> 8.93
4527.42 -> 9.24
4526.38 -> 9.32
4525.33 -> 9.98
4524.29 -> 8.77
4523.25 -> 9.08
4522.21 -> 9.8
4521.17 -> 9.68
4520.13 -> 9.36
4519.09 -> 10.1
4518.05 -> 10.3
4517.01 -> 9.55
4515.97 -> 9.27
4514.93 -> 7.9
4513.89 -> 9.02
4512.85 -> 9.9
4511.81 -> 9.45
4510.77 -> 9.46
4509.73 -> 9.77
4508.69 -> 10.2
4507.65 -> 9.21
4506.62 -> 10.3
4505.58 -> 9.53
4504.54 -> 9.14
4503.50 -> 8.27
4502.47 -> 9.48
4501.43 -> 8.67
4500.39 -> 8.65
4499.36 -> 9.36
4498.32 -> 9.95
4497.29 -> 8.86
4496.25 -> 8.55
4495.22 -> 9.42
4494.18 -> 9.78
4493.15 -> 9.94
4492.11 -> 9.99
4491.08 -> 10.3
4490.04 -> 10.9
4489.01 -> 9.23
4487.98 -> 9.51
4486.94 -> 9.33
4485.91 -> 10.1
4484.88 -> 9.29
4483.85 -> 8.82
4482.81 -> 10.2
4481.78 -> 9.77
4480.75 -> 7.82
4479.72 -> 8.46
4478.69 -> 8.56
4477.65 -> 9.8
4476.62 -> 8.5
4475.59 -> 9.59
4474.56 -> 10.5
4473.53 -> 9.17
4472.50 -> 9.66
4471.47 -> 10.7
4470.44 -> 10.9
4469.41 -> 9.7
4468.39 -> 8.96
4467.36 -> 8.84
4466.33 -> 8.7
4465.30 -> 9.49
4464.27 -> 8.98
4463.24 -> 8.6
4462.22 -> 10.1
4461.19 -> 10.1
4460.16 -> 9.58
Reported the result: 1.9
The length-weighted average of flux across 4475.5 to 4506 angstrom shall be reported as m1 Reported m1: 9.32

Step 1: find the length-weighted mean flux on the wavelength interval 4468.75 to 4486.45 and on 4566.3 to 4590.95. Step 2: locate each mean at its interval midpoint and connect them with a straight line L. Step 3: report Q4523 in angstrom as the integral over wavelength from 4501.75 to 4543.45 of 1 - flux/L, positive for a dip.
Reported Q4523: 0.7 angstrom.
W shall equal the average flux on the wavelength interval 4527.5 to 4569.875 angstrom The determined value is 9.05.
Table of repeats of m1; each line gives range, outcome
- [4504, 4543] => 9.3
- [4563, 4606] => 9.3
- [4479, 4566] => 9.25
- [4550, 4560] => 9.1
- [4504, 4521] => 9.53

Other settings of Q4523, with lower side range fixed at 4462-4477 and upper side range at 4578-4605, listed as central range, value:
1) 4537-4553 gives 0.64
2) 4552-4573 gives 0.73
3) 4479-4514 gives 0.14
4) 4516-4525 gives -0.12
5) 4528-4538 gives 0.43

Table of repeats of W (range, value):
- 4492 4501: 9.35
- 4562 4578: 9.12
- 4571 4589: 9.29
